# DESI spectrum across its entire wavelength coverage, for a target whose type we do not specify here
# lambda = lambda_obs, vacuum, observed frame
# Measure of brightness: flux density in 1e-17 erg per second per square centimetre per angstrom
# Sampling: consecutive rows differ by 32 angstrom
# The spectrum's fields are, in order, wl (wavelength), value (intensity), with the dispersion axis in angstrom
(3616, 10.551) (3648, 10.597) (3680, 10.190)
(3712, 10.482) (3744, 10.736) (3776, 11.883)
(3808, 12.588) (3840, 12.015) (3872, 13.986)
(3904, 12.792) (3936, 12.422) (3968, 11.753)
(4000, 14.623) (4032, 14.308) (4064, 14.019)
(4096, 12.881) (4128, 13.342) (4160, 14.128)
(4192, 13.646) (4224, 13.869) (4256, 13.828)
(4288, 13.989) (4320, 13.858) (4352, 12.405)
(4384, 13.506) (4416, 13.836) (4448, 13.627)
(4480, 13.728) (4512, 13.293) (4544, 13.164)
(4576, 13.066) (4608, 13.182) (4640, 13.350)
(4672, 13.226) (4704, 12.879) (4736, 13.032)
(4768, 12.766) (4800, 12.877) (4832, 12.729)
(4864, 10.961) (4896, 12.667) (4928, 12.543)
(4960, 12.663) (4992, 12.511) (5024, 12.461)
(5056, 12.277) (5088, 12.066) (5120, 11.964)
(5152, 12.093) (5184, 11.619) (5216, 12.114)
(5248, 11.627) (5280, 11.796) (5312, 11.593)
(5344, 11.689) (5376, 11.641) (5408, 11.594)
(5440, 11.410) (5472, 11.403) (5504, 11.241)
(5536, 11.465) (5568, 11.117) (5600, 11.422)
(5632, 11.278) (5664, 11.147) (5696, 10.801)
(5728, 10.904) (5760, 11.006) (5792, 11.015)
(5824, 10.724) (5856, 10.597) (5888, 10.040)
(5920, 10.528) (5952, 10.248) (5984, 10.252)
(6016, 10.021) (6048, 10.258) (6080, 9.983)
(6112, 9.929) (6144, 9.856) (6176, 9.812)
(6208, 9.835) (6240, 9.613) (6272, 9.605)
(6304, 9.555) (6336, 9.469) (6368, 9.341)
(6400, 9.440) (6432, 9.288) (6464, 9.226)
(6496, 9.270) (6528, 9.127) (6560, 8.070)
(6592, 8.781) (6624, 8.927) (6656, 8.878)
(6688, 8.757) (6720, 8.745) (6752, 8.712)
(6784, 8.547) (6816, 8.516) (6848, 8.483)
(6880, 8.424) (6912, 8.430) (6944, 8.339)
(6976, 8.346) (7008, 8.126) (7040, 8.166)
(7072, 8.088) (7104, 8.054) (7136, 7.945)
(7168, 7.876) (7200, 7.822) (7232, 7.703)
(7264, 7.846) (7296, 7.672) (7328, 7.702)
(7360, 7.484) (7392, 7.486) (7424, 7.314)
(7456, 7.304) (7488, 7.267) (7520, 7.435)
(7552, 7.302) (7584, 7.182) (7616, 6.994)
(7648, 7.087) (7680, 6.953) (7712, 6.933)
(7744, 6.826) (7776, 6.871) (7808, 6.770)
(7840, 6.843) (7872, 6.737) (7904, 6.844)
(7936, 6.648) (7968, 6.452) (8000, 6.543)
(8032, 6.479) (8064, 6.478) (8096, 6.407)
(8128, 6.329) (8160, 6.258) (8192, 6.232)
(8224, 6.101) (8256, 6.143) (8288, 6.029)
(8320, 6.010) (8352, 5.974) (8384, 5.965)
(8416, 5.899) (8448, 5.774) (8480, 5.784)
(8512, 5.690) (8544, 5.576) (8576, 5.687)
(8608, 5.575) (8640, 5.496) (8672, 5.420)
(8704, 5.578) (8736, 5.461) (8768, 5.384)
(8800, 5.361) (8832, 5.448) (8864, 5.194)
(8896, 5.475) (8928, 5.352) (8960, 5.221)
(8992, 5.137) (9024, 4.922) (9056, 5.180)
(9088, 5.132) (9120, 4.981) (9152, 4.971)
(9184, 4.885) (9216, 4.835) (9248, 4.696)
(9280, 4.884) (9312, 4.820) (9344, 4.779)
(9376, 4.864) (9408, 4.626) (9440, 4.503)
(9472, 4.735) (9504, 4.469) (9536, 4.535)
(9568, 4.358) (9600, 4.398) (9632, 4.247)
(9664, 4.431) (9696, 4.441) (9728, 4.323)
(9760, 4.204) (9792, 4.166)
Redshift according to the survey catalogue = 0.00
